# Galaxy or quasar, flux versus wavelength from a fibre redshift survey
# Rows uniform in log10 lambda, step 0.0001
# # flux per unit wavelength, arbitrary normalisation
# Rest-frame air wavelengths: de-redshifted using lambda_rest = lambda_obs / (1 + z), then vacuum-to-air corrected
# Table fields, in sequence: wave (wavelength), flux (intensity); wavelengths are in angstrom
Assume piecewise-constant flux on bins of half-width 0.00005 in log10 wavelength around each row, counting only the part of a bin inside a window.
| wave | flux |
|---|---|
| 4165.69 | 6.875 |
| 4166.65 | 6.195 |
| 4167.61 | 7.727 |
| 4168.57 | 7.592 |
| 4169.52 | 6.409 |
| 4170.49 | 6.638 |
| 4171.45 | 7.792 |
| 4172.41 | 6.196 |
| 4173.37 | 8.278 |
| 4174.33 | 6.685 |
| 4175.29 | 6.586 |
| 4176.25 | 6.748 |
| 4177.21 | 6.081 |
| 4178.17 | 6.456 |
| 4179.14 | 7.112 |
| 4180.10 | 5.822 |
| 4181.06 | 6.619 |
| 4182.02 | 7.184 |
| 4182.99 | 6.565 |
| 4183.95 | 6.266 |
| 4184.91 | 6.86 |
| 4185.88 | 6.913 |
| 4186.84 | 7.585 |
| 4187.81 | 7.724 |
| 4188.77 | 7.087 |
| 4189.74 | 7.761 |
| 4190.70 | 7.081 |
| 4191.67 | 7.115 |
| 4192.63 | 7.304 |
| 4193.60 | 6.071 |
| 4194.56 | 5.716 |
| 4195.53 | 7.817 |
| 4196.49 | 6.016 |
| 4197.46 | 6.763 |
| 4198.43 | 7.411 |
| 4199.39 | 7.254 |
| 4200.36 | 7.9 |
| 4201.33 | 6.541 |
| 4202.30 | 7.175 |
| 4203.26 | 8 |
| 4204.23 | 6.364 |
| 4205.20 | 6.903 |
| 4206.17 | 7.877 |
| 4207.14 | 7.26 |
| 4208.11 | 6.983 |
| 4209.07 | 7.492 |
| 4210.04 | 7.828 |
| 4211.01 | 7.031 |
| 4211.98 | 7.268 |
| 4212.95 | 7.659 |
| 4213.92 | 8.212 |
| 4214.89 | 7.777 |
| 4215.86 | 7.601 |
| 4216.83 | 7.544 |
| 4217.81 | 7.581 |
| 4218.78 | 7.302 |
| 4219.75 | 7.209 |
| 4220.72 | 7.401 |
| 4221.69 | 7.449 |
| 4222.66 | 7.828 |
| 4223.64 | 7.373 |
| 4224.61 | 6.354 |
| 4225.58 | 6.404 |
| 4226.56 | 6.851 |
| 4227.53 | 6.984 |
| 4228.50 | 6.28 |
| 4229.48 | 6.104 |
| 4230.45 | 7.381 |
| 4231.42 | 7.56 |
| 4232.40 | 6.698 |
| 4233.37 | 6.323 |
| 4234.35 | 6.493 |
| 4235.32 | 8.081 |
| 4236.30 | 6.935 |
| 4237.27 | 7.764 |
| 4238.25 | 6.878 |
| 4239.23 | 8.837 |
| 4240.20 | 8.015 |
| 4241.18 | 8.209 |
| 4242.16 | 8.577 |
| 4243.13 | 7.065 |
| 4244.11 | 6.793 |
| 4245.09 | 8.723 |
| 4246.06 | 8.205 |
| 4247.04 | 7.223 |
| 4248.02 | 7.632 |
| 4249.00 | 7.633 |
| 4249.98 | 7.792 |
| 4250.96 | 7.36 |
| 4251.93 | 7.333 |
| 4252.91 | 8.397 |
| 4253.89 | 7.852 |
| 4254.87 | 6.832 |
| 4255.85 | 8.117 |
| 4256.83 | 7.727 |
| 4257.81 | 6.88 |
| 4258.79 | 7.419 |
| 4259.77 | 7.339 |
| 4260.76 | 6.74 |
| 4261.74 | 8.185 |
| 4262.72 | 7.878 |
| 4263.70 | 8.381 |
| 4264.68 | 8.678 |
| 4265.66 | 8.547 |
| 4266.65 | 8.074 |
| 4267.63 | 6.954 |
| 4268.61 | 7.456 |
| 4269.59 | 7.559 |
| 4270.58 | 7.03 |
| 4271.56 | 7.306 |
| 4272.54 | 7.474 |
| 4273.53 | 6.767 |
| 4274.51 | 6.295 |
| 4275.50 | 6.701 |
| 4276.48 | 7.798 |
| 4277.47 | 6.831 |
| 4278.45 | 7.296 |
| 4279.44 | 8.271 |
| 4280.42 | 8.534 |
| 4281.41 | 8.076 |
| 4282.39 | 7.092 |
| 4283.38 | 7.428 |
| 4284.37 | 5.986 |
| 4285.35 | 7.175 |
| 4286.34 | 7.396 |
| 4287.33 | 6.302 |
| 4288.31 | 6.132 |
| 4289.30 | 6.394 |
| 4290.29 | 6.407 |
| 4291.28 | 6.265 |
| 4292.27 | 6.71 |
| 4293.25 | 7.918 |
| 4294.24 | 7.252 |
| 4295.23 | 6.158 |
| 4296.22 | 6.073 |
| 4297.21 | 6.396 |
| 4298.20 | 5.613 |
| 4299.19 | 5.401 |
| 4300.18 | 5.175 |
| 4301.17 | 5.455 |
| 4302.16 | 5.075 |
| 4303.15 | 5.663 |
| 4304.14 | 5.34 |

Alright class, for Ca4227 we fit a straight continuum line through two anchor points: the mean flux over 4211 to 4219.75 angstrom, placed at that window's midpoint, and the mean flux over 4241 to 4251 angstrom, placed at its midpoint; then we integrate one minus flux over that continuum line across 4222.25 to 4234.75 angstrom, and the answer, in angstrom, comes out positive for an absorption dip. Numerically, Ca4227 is 1.3 angstrom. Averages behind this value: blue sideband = 7.56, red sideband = 7.75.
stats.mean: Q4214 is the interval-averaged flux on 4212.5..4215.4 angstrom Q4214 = 7.89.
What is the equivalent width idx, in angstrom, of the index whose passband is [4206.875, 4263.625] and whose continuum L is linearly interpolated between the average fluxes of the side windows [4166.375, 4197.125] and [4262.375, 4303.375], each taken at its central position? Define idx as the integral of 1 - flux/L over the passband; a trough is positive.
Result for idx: -4.3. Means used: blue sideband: 6.88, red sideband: 6.94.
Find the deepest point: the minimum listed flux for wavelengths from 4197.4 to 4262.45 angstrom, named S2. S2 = 6.104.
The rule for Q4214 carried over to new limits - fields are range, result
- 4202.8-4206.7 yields 7.27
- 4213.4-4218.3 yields 7.73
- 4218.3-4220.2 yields 7.26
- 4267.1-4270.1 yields 7.34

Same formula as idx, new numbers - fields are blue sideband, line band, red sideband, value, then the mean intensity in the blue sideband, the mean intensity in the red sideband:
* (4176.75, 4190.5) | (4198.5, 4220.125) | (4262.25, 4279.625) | -1.1 angstrom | 6.86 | 7.5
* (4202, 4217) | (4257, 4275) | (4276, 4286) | -0.1 angstrom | 7.44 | 7.45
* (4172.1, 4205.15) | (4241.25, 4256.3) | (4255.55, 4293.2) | -1.1 angstrom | 6.92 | 7.31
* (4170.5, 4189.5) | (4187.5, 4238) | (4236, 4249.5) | 1.1 angstrom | 6.88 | 7.76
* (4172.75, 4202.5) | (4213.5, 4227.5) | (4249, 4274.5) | -0.2 angstrom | 6.91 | 7.58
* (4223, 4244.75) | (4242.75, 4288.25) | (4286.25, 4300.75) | -5.0 angstrom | 7.19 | 6.34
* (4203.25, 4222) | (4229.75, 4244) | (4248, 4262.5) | 0.1 angstrom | 7.42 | 7.55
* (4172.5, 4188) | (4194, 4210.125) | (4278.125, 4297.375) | -0.6 angstrom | 6.81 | 6.97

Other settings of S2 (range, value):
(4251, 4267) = 6.74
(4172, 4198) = 5.716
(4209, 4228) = 6.354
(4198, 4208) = 6.364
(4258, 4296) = 5.986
